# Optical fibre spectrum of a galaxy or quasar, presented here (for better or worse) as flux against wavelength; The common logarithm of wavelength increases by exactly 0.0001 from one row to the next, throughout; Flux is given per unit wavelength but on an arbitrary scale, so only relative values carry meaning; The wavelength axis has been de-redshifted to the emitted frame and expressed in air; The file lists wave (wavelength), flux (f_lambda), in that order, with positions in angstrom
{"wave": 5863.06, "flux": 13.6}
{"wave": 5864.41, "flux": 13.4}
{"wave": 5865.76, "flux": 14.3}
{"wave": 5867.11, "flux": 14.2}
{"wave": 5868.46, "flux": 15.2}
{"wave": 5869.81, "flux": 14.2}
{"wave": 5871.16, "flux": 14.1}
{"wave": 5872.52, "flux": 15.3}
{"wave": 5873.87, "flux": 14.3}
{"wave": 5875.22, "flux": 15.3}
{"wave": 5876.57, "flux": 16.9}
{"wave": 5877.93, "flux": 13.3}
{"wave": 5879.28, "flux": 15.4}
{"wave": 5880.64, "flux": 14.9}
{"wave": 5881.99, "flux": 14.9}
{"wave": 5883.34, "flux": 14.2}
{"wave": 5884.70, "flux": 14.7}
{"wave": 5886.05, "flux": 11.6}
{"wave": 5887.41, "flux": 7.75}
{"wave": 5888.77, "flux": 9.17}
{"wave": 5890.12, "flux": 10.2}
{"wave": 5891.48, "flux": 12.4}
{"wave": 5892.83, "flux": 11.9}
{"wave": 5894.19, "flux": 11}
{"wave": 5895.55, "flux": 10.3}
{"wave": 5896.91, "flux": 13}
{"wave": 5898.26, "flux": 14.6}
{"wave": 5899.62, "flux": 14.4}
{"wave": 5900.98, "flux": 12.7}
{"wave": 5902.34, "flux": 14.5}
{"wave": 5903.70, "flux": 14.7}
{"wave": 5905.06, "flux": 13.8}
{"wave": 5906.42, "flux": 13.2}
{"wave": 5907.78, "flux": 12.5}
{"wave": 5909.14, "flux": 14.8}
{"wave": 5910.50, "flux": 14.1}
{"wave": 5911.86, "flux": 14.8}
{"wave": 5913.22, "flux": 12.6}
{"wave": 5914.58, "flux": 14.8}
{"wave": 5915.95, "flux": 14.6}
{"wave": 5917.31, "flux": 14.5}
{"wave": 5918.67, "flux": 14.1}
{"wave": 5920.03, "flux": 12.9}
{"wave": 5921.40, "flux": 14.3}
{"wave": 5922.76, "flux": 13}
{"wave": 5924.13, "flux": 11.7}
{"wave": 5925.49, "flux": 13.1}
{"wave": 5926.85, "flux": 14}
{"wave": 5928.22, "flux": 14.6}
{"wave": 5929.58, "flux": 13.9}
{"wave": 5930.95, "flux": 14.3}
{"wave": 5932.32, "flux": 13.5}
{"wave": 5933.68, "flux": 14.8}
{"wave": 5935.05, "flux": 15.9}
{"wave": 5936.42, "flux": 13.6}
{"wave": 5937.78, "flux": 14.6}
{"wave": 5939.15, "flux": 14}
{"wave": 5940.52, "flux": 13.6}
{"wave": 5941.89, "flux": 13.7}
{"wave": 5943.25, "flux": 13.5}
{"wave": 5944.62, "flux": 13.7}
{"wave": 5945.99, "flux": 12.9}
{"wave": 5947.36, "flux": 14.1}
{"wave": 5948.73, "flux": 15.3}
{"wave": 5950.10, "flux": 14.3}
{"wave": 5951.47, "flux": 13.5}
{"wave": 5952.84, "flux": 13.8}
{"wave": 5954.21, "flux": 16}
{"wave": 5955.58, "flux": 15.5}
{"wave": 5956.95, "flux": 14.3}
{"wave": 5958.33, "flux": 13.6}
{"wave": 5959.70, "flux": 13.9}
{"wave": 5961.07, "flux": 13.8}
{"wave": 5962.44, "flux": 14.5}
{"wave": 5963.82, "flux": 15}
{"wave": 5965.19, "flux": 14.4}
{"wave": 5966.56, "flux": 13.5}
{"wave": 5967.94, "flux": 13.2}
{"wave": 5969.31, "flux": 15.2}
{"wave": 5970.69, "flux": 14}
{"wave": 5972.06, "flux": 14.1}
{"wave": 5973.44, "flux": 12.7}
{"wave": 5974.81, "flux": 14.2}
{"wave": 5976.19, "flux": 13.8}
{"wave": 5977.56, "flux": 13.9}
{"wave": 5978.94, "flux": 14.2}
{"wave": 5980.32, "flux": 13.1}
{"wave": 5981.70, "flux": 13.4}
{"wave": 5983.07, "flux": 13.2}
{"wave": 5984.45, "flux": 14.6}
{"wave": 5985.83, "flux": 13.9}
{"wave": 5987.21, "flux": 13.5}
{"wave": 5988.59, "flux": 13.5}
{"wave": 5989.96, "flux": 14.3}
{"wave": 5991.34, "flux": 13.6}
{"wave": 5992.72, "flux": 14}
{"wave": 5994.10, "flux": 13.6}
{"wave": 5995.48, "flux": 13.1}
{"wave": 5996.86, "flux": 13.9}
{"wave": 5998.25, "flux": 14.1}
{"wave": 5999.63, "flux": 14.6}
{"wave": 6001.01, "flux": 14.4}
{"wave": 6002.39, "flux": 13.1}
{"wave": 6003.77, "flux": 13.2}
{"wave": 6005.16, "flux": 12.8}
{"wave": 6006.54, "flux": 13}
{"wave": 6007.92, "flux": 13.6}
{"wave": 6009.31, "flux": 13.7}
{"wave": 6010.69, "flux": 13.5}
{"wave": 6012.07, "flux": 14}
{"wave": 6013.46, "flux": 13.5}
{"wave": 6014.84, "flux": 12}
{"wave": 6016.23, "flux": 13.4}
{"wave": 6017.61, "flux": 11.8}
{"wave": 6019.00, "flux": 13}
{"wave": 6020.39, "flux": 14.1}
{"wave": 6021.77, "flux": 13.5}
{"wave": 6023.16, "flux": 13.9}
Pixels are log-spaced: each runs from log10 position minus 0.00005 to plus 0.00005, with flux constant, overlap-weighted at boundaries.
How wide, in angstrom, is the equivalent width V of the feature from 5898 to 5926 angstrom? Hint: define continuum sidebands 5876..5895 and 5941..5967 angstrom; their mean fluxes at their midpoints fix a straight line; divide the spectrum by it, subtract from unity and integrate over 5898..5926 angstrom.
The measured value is -1.1 angstrom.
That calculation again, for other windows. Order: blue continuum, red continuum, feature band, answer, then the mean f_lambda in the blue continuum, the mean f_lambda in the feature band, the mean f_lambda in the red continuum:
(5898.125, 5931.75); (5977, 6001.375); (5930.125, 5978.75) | -1.1 angstrom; 13.8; 14.1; 13.8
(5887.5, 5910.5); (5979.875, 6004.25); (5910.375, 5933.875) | -1.7 angstrom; 12.6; 13.8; 13.7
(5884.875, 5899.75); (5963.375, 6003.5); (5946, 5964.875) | -1.8 angstrom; 11.5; 14.4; 13.9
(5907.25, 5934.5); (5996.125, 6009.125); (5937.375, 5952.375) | -0.1 angstrom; 13.9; 13.9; 13.6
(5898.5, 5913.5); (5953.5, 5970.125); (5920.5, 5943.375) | 0.4 angstrom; 13.9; 13.9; 14.4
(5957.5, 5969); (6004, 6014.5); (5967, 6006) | -0.1 angstrom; 14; 13.8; 13.4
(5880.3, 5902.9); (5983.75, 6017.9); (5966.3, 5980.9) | -0.6 angstrom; 12.4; 13.8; 13.6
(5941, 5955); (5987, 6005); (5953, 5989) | -0.3 angstrom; 14.1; 14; 13.7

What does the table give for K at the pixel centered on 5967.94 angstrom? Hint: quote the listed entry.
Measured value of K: 13.2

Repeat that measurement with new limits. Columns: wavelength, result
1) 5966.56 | 13.5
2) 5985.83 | 13.9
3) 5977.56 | 13.9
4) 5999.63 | 14.6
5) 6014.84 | 12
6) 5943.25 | 13.5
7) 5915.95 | 14.6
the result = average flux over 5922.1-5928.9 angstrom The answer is 13.3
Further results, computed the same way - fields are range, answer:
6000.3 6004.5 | 13.6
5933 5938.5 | 14.7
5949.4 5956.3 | 14.6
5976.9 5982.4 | 13.6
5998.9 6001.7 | 14.5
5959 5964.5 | 14.3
